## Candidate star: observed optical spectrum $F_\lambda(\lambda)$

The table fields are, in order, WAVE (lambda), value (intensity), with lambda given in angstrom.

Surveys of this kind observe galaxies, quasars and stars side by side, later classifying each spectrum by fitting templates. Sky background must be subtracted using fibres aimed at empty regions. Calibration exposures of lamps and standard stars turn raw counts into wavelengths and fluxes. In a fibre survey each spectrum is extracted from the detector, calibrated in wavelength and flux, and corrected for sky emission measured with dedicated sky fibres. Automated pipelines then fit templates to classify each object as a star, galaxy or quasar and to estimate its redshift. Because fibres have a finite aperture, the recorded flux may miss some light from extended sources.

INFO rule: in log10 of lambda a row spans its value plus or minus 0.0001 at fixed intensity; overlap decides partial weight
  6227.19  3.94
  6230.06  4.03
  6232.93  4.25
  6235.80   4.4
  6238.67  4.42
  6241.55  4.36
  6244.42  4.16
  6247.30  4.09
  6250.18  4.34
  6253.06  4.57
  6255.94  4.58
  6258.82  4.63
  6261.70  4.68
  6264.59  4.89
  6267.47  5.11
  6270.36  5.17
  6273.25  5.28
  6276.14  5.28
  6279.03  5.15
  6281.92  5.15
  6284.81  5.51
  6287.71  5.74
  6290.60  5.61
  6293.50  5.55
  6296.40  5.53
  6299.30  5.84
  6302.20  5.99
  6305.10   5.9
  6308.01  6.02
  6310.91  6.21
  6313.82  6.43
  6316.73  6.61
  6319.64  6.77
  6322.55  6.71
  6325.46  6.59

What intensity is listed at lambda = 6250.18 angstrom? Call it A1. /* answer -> 4.34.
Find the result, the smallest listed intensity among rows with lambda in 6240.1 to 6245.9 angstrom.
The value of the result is 4.16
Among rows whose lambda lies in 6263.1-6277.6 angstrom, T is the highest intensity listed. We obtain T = 5.28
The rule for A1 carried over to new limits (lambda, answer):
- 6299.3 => 5.84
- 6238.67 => 4.42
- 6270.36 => 5.17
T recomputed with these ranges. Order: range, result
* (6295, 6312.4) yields 6.21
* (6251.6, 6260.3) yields 4.63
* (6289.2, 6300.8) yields 5.84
